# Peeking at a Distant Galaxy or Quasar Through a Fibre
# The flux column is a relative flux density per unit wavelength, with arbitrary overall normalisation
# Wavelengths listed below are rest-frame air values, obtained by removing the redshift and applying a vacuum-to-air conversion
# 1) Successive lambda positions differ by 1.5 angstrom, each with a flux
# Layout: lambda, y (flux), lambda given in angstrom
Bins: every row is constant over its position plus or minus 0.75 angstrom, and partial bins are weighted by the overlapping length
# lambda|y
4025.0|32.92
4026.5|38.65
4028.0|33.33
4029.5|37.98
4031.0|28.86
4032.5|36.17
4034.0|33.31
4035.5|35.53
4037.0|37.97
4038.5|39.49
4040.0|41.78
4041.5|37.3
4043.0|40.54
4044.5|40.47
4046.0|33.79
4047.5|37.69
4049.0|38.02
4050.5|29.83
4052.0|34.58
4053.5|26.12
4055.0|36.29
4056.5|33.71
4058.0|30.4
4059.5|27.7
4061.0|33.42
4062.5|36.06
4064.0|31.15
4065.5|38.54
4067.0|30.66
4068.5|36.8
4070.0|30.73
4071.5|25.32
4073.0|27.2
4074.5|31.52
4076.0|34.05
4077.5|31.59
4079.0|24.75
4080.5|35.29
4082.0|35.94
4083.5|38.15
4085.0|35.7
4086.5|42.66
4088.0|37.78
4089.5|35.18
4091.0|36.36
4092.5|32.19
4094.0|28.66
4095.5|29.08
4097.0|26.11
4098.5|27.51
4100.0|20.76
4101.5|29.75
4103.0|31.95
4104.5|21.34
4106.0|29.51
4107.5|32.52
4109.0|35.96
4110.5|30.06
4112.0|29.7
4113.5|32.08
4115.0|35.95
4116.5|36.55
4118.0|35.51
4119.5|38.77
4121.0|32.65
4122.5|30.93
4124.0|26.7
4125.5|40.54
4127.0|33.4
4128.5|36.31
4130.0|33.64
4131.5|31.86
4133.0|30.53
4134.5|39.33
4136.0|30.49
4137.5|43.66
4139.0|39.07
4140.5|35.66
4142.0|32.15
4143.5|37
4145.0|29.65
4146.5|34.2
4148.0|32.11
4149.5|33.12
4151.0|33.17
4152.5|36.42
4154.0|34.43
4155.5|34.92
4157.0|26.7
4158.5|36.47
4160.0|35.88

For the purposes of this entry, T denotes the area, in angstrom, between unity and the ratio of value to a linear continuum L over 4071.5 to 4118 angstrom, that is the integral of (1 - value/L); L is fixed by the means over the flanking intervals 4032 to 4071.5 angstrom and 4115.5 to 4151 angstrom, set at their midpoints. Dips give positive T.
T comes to 3.8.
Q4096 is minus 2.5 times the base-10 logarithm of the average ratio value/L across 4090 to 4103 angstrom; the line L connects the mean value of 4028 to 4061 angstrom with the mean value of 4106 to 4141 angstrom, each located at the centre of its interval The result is 0.19 mag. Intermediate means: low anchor 35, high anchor 34.3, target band 29.1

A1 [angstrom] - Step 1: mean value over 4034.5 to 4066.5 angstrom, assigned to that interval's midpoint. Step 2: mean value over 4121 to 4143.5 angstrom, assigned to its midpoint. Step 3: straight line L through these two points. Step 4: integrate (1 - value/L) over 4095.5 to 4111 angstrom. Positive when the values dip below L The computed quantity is 2.8 angstrom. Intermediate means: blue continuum 35.2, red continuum 34.6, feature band 28.5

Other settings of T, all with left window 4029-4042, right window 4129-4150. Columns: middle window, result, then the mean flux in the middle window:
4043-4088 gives 2.89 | 33.6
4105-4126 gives 1.07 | 33.2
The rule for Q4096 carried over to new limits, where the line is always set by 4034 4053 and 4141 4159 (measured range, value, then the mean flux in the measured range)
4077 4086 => 0.06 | 33.9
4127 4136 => 0.00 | 33.9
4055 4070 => 0.10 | 33.2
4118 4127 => 0.01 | 34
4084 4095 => 0.00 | 35.4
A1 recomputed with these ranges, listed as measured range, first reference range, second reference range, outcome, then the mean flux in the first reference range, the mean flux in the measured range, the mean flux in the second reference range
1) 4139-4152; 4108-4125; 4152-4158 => -0.2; 33.3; 33.8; 33.1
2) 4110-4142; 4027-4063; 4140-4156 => -0.3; 35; 34.4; 33.9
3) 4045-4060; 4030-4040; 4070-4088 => 0.7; 35.8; 33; 33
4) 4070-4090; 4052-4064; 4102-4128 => -0.7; 32.1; 33.3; 32.6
